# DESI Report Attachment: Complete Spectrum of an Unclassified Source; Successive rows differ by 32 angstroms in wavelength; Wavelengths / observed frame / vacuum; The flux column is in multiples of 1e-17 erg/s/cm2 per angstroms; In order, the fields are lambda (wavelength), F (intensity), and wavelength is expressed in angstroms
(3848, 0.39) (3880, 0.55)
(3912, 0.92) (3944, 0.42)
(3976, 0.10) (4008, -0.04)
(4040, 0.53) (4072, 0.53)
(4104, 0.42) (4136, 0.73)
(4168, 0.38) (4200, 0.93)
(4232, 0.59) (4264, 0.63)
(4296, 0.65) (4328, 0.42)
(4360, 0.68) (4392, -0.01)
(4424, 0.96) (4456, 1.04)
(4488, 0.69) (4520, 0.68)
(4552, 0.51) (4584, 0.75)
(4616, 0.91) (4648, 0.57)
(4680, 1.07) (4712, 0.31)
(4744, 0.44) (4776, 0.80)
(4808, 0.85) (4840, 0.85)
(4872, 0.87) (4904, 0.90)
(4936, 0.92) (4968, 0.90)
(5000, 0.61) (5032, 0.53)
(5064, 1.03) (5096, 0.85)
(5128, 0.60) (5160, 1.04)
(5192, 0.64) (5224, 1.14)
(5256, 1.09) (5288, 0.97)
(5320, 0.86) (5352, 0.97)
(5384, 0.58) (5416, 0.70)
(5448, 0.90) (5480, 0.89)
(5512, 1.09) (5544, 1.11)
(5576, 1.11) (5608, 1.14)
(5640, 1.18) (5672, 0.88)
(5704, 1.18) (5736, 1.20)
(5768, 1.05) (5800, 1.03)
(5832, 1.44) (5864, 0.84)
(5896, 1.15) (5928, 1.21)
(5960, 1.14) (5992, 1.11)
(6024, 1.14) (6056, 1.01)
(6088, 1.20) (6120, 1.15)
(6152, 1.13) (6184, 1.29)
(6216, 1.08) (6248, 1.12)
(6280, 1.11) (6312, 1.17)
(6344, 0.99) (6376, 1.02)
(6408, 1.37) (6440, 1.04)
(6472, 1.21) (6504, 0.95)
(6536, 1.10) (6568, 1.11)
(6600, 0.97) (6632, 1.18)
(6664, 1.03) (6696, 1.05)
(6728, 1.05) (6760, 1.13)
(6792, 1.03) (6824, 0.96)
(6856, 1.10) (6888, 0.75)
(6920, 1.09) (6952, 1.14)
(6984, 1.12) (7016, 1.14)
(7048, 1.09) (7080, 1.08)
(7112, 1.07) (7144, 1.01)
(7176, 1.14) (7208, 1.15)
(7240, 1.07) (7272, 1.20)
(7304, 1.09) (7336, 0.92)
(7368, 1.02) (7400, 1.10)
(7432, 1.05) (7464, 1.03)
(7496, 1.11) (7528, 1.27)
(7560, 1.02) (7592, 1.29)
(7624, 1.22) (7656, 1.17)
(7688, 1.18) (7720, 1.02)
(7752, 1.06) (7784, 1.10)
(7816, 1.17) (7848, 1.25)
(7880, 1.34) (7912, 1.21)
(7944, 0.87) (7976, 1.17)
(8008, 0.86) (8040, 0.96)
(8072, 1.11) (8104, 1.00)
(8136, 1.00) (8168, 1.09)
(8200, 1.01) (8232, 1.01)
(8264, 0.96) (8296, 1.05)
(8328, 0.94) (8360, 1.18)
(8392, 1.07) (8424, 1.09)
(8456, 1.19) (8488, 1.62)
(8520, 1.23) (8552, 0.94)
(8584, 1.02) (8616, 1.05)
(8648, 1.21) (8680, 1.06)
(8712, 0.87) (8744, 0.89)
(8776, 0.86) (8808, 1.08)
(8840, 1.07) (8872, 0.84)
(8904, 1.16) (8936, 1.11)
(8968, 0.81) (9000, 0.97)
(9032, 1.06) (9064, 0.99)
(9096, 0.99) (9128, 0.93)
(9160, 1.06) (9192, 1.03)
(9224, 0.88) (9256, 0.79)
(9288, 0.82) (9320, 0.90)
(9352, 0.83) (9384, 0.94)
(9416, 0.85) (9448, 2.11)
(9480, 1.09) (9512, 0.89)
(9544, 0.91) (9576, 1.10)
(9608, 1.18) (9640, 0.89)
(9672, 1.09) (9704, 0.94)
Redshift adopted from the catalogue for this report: 0.292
